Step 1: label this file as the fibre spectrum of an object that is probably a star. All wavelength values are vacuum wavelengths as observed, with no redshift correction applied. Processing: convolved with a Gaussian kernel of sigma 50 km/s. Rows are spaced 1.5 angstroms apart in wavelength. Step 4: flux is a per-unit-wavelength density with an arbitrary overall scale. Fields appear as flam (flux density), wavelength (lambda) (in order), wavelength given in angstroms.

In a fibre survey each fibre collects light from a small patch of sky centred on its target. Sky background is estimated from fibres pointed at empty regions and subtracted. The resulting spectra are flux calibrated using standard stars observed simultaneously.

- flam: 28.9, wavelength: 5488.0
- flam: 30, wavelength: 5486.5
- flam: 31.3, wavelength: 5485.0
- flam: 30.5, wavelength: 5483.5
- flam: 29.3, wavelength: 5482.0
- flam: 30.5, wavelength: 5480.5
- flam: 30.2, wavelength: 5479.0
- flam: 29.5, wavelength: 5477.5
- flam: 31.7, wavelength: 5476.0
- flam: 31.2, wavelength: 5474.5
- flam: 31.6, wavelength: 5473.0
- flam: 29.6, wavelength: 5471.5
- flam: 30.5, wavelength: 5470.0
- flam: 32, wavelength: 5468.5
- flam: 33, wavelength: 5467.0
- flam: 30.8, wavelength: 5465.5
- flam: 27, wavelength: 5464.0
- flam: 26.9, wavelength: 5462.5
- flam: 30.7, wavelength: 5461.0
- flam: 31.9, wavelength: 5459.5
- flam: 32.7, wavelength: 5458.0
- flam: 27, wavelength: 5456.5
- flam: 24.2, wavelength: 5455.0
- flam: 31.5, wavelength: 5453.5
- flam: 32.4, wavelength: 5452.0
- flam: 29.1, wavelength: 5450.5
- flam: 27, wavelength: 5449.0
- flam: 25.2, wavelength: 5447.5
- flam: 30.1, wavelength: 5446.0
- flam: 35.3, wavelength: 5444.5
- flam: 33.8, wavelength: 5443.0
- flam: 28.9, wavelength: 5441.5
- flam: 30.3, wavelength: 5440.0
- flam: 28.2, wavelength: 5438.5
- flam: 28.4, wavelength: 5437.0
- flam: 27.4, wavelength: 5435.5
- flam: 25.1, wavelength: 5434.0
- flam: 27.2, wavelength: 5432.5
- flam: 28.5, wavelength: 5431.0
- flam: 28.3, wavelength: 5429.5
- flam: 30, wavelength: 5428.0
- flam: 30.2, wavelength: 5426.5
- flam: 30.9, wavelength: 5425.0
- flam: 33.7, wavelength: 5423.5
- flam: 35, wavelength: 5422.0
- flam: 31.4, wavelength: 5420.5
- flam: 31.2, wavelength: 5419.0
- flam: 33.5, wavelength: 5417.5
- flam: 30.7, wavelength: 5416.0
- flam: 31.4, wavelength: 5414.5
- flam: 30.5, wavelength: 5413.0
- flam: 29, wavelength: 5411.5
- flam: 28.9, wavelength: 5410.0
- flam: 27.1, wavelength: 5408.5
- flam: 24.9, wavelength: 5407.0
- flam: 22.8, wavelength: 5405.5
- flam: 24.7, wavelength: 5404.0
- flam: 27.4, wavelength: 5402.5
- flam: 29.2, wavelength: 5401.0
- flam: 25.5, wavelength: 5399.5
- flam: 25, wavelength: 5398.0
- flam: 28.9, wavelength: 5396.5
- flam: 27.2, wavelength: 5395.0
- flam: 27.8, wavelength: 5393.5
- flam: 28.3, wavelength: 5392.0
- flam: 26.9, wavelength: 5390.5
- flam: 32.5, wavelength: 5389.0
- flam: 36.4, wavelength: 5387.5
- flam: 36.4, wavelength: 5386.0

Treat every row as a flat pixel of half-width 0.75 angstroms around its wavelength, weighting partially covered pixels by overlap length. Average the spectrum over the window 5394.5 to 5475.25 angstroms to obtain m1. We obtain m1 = 29.4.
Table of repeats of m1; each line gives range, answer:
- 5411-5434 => 30.6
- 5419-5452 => 29.8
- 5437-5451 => 29.7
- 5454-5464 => 28.8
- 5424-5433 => 29.4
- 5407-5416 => 29.1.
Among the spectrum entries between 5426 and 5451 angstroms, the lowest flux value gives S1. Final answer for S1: 25.1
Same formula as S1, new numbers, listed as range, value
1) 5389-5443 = 22.8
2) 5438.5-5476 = 24.2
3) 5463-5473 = 27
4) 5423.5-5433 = 27.2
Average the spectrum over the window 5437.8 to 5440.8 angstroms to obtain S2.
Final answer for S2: 29.3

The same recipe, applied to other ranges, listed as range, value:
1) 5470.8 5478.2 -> 30.7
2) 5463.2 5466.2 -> 28.8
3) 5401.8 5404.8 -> 26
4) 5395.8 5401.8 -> 27.1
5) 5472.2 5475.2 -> 31.4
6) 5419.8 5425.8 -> 32.7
